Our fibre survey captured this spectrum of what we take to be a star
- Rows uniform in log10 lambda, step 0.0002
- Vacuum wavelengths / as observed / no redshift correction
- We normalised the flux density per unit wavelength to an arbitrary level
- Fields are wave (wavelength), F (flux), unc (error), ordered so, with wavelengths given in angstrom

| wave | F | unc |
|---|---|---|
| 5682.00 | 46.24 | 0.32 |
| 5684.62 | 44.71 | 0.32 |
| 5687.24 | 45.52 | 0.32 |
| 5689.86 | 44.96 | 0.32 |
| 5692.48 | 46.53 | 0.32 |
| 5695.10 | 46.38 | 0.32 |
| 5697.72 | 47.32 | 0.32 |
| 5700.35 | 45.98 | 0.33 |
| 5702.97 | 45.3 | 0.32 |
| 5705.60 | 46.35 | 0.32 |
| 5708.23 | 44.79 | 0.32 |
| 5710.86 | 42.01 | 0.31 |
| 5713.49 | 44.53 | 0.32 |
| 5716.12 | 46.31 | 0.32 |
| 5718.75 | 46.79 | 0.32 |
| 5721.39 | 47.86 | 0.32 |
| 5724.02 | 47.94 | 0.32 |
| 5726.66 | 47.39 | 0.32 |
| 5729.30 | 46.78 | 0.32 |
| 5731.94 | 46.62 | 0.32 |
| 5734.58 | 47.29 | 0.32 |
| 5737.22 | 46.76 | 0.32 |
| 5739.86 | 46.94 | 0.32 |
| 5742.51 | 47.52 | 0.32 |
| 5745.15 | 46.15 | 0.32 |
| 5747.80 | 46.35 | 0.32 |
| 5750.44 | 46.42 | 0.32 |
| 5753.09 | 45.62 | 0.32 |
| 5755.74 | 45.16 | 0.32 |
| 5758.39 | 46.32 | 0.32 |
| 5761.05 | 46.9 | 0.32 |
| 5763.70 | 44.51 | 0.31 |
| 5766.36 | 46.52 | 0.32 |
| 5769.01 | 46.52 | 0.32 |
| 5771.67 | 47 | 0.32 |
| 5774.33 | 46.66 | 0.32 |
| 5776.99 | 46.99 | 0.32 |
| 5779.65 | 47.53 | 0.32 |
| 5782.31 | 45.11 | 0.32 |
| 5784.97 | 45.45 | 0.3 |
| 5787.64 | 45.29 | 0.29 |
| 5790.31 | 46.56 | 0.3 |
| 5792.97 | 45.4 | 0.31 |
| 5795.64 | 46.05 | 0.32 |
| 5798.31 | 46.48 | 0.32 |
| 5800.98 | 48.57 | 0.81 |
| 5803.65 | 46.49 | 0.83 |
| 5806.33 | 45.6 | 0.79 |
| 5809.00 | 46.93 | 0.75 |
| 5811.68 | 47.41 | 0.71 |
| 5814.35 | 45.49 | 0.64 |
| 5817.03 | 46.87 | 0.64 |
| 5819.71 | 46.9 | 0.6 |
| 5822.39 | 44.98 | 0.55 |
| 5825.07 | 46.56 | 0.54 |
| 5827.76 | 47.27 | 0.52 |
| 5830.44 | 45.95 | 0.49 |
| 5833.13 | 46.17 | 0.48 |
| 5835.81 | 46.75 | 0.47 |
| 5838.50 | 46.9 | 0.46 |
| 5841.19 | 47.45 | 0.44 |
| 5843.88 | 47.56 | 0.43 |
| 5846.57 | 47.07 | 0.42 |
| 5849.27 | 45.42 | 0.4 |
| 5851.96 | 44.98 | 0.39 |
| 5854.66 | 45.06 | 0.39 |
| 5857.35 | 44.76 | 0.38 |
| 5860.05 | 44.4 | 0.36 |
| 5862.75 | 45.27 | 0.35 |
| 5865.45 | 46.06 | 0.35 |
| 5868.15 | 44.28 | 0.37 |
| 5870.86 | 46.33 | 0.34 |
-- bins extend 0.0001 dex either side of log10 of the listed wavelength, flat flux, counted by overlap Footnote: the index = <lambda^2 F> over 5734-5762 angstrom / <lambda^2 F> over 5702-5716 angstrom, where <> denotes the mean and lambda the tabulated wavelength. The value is 1.1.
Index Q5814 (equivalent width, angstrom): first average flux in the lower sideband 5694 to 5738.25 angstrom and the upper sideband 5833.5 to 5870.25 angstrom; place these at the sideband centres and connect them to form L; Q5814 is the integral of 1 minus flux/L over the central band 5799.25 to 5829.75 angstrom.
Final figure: -0.44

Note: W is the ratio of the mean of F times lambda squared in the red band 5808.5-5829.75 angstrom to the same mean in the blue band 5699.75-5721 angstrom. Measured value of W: 1.1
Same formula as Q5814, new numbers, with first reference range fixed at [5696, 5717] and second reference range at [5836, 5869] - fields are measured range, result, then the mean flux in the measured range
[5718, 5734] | -0.7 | 47.2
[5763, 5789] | -0.4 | 46.2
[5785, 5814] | -0.5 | 46.4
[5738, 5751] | -0.4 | 46.7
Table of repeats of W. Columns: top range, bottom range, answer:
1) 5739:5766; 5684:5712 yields 1.03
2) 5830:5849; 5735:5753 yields 1.04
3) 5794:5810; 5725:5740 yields 1.02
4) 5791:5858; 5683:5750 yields 1.04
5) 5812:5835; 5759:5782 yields 1.02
